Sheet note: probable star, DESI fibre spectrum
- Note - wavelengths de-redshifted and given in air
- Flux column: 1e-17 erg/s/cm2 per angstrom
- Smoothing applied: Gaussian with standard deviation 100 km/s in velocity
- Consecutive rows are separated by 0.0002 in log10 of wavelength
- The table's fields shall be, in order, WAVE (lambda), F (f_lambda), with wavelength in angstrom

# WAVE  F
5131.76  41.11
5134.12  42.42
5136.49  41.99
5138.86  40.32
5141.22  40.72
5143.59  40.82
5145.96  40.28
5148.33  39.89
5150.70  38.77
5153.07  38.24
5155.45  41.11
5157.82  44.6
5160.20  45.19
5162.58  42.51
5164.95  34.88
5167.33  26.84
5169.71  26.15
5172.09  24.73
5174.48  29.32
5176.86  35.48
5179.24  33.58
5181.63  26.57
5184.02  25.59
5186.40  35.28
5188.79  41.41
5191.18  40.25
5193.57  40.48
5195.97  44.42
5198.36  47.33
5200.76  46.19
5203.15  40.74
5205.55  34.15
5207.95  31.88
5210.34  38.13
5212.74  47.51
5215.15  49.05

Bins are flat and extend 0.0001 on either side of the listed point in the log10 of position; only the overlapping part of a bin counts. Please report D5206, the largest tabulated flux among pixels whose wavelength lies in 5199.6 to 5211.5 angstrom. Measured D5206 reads 46.19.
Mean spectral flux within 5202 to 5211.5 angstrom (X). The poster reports 36.2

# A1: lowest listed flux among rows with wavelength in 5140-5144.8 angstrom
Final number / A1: 40.72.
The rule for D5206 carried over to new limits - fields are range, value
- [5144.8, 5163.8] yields 45.19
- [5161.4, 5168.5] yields 42.51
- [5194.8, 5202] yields 47.33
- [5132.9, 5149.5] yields 42.42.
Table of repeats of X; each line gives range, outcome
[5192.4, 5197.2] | 42.5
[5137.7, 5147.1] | 40.6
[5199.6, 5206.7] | 40.4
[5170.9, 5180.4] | 30.8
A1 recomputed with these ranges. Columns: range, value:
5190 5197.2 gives 40.25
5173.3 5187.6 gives 25.59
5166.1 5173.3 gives 24.73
